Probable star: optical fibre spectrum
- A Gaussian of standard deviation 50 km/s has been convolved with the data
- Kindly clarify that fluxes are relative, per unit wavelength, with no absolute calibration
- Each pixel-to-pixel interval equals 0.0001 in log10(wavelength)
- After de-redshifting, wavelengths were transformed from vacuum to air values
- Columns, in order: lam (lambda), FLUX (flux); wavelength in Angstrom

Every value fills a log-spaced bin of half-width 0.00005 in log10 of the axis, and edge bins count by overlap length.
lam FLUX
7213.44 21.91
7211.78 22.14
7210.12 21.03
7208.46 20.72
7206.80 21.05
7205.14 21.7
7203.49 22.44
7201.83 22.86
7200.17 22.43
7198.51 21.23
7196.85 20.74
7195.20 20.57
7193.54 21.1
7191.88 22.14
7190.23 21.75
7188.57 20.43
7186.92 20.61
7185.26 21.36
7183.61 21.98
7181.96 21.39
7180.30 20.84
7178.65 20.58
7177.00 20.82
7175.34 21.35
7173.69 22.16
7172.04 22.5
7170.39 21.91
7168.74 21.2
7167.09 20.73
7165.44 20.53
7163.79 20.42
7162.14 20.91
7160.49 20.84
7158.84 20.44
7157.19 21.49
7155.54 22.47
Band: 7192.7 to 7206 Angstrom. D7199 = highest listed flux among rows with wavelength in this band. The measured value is 22.86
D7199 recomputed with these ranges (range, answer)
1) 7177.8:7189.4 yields 21.98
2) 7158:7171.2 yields 21.91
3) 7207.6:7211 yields 21.03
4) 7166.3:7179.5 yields 22.5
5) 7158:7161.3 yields 20.84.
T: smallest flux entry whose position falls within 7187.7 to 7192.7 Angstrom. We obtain 20.43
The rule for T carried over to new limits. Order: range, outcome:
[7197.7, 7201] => 21.23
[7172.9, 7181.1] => 20.58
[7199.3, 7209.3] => 20.72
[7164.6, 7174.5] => 20.53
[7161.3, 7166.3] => 20.42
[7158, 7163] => 20.44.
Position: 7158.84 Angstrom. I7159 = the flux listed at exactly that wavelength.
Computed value 20.44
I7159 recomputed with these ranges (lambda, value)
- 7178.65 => 20.58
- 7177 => 20.82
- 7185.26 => 21.36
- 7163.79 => 20.42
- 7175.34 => 21.35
